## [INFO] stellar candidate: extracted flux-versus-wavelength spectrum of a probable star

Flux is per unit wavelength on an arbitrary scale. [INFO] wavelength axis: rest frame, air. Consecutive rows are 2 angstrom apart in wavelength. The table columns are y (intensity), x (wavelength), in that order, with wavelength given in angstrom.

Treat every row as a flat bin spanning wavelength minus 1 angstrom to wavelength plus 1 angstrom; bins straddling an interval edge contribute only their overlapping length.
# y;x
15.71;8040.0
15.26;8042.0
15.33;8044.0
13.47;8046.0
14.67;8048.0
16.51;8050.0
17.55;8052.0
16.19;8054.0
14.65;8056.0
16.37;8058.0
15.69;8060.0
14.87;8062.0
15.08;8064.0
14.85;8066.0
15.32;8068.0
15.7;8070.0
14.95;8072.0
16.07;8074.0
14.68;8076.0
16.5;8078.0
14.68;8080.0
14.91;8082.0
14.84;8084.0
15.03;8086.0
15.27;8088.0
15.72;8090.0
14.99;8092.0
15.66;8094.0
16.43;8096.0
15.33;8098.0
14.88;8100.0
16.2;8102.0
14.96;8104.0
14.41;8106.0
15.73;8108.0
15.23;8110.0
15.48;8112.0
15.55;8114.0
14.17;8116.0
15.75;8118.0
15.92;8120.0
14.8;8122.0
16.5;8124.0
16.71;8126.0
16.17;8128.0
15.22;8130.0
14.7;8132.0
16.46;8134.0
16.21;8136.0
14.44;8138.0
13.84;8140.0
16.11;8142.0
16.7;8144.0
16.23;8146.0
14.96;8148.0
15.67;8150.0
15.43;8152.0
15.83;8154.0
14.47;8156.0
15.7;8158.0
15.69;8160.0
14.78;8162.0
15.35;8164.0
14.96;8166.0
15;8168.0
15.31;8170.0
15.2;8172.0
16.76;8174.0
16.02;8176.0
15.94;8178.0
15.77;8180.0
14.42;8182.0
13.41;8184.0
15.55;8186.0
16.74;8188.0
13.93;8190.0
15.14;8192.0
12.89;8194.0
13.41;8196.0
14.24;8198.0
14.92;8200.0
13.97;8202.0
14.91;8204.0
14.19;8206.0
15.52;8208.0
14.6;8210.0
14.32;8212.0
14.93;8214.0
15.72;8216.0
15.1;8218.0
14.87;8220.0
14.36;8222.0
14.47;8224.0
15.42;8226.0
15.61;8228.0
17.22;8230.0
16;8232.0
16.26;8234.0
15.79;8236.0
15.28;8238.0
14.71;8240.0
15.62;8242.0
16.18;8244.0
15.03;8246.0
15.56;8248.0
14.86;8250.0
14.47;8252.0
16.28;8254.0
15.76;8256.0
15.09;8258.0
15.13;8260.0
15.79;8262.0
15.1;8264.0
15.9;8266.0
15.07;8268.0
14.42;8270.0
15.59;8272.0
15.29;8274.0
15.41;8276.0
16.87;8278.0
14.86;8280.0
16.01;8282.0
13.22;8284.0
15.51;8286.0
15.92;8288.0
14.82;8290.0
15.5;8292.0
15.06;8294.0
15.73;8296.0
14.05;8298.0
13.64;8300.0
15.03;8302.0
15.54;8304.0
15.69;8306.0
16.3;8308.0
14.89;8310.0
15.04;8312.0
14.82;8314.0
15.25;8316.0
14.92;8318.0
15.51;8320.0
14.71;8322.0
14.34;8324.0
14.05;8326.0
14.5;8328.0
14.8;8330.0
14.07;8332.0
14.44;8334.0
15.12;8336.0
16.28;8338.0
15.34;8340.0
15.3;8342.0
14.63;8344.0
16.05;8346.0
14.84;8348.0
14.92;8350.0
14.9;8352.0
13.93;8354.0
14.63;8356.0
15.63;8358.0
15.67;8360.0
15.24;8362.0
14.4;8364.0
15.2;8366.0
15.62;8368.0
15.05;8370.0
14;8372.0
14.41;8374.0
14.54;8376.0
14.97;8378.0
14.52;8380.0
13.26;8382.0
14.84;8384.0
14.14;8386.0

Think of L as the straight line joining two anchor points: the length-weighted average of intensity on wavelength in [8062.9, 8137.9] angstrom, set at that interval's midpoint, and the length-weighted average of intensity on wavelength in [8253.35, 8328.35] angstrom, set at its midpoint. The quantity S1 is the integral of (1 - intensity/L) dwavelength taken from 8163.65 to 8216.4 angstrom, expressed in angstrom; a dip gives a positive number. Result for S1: 1.3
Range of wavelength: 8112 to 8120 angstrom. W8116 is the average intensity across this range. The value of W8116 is 15.3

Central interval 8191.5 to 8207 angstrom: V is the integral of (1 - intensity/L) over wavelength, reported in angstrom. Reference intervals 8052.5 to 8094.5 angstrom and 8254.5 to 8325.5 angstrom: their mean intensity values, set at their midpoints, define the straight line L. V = 1.1 angstrom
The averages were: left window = 15.4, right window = 15.2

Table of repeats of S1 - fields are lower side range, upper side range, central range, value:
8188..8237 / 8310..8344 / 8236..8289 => -1.52 angstrom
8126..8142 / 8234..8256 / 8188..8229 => 2.01 angstrom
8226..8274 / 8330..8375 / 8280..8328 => 0.69 angstrom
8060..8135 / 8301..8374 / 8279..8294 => -0.02 angstrom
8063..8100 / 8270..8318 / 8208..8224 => 0.40 angstrom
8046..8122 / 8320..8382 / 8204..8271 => -0.90 angstrom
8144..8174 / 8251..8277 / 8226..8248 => -0.56 angstrom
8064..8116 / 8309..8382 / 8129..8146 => -0.31 angstrom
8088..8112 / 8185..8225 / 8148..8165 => -0.36 angstrom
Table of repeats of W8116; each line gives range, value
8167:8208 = 14.9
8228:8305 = 15.4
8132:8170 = 15.4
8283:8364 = 15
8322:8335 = 14.4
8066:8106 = 15.3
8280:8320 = 15.1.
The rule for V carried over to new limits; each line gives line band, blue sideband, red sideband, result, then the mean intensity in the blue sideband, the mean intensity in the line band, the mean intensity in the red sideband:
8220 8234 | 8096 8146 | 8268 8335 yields -0.3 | 15.5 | 15.5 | 15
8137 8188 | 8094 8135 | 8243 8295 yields 0.3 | 15.5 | 15.4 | 15.3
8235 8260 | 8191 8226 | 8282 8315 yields -1.0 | 14.6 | 15.4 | 15.1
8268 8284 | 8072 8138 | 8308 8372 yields -0.2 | 15.5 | 15.3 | 15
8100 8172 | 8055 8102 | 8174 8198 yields -1.6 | 15.3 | 15.4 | 14.9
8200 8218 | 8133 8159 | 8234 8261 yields 0.8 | 15.5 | 14.8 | 15.4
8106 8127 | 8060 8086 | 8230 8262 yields -0.3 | 15.2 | 15.5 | 15.5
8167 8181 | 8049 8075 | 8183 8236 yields -0.6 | 15.7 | 15.7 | 14.9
